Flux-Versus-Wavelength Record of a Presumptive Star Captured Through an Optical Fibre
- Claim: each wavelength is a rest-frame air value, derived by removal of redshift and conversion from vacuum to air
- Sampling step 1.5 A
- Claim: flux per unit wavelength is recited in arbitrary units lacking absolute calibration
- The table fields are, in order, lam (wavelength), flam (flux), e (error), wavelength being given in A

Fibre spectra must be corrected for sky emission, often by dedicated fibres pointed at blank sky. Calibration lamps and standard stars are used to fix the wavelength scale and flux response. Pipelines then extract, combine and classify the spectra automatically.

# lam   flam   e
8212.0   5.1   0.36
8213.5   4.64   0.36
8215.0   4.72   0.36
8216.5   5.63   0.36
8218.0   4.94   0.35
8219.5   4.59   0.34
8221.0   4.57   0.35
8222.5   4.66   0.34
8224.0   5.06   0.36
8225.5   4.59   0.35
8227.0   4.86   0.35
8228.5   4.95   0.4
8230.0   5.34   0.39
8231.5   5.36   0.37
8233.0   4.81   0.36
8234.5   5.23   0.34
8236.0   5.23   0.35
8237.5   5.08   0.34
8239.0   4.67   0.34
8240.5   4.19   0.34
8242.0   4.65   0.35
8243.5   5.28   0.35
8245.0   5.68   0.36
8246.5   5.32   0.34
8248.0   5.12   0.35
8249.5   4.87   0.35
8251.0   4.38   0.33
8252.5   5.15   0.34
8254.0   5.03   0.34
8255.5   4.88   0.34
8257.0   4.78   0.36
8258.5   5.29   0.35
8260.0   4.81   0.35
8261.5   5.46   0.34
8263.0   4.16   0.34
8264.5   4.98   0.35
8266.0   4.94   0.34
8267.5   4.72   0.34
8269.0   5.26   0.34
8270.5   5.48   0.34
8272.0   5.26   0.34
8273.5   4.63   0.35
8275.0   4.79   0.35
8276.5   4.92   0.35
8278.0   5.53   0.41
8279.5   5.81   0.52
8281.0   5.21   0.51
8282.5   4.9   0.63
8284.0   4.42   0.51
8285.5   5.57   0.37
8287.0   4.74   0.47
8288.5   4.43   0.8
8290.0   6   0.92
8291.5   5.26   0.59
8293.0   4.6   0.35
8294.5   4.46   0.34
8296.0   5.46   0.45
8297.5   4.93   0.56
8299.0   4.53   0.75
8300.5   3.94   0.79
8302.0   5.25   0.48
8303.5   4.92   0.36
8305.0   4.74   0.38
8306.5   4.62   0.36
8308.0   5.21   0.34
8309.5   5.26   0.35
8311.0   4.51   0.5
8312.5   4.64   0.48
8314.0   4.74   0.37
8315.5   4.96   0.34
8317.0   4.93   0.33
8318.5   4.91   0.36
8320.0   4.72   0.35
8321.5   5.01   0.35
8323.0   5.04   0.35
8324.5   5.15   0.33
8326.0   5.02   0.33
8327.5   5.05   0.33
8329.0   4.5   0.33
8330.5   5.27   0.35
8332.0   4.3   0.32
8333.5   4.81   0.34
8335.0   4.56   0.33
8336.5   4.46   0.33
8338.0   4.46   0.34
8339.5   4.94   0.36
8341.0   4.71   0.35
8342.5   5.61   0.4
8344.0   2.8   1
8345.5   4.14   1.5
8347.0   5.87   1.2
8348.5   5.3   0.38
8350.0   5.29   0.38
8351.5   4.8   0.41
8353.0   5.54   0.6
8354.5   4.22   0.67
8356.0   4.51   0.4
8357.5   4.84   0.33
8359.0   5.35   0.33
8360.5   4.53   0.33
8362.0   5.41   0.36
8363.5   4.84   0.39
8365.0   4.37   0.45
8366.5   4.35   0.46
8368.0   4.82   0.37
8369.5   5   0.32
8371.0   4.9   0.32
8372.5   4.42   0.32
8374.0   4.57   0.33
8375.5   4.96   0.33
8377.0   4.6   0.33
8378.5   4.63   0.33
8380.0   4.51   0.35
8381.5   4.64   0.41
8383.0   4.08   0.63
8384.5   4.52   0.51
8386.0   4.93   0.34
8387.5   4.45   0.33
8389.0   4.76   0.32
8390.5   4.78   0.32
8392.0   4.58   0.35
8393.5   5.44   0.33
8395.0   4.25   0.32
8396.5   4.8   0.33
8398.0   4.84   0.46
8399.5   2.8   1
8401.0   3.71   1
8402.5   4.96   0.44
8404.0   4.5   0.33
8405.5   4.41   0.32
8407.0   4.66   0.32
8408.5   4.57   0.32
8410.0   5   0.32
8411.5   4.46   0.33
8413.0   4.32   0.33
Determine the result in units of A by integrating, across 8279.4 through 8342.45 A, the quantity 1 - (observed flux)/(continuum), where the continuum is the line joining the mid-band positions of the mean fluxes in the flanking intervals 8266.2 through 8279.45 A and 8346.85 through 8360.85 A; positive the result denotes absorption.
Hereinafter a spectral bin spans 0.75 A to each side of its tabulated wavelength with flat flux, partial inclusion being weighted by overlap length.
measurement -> 2.2 A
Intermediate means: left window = 5.11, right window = 5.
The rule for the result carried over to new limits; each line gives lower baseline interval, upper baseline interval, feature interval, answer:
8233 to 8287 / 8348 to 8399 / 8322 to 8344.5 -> 0.5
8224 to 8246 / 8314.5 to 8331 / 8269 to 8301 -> -0.2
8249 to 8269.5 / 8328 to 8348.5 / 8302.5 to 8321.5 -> -0.4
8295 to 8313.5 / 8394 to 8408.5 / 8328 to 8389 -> -2.1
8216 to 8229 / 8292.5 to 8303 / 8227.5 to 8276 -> -1.8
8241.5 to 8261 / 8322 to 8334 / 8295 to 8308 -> 0.3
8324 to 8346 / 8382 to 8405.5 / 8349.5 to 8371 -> -1.2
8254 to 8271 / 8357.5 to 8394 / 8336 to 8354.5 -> -0.1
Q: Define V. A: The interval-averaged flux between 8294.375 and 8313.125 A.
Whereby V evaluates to 4.82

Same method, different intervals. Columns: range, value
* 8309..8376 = 4.81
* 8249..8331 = 4.95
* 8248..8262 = 4.96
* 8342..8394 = 4.75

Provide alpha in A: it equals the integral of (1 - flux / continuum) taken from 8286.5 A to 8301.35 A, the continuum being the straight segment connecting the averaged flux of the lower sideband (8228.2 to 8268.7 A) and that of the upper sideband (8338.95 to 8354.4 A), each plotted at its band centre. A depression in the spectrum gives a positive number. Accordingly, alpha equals 0.3 A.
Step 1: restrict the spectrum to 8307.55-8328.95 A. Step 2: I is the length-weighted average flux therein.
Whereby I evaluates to 4.92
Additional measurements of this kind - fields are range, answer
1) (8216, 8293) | 5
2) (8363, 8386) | 4.62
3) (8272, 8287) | 5.08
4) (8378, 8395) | 4.65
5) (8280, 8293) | 5.05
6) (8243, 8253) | 5.11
